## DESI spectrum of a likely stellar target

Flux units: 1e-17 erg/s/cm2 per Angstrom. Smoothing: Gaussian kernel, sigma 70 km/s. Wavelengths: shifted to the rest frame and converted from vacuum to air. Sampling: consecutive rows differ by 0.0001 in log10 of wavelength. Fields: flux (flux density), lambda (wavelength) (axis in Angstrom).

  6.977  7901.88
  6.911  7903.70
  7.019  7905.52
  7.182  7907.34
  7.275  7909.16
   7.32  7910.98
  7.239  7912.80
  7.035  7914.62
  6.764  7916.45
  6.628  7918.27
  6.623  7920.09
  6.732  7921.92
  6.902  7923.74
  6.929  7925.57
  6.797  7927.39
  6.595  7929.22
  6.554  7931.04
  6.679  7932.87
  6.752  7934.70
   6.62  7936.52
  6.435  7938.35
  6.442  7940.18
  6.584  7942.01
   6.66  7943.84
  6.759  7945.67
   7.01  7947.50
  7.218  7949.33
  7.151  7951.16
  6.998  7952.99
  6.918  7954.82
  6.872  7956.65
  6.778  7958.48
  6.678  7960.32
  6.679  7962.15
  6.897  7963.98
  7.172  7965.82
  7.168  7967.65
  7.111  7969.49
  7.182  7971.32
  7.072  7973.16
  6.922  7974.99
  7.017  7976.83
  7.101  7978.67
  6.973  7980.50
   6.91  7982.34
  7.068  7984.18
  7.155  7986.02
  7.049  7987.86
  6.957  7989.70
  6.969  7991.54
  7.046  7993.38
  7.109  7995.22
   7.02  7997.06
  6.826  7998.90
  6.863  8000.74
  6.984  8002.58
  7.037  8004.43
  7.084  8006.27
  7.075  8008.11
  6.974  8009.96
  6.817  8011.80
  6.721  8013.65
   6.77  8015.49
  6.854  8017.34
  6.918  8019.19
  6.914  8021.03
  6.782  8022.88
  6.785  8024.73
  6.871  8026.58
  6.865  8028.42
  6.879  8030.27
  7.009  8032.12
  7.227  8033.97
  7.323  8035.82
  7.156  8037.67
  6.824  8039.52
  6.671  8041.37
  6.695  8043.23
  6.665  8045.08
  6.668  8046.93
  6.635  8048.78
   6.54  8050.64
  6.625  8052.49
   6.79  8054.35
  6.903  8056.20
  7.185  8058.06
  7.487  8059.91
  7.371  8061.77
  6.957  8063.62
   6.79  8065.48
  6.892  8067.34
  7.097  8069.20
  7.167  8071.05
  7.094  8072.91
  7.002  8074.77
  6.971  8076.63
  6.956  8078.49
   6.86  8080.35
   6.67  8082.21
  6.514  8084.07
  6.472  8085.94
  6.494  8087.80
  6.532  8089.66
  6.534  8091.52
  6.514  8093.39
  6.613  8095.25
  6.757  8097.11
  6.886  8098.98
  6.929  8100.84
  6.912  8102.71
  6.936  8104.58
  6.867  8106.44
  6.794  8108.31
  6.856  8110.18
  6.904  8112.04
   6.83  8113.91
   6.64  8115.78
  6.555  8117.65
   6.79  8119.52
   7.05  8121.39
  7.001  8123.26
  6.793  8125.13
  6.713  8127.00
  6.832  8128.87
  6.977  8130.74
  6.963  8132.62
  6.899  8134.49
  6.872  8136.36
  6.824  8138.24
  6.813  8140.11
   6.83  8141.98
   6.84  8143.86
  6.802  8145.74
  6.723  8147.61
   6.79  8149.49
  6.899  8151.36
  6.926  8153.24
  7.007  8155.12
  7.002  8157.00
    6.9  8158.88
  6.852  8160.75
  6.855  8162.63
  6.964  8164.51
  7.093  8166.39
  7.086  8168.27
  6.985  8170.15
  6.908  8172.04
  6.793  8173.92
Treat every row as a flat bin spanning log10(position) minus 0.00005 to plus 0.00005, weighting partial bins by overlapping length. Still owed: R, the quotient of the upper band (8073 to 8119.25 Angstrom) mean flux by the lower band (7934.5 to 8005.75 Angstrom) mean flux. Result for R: 1.0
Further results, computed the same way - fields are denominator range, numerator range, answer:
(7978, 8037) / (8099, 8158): 0.98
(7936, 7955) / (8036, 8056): 0.99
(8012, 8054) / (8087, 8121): 0.99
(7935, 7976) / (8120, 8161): 1.00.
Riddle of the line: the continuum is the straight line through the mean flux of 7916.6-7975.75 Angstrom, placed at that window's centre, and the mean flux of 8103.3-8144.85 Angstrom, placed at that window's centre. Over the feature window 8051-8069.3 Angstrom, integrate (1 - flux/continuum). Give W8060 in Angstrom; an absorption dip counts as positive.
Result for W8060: -0.41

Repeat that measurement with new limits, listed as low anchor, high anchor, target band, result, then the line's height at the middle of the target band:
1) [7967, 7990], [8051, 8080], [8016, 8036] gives 0.3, 7.03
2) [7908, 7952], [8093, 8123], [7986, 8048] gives -1.0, 6.82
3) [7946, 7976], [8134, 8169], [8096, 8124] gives 0.3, 6.91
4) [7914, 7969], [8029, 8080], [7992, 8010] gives -0.3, 6.88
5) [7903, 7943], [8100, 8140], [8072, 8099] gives 0.5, 6.85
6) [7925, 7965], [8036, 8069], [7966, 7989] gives -0.9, 6.81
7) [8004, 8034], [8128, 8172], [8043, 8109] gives 0.7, 6.9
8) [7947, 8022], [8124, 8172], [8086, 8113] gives 0.7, 6.92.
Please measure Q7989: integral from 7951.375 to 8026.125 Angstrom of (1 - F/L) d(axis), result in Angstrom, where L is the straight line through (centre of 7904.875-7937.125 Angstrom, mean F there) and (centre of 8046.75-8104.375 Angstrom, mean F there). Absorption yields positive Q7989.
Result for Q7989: -1.1 Angstrom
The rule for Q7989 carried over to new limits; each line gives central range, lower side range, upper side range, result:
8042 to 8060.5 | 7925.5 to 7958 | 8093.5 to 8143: 0.02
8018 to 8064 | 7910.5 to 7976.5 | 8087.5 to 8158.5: -0.50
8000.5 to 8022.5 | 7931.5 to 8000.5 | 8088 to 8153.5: -0.10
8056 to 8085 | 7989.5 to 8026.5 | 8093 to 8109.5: -0.63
